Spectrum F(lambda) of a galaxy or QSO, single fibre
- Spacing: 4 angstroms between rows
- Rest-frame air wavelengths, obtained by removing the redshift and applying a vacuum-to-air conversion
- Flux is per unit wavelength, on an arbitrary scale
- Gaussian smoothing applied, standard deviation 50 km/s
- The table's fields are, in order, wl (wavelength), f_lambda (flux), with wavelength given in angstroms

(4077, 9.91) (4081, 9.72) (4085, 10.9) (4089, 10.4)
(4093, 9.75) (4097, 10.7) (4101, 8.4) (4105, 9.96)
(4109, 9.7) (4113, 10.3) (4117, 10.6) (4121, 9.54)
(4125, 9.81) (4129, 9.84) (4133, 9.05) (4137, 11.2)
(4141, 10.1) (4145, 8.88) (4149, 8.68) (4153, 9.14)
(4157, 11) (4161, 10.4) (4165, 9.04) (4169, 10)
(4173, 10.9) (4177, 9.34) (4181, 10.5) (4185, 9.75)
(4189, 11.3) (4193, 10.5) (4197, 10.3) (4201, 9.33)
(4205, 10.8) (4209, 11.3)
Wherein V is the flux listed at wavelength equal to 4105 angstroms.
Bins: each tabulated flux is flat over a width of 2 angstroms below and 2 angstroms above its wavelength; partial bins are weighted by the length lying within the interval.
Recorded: 9.96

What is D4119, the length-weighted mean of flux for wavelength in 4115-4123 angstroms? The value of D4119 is 10.1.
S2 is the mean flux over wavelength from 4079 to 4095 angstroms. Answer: 10.2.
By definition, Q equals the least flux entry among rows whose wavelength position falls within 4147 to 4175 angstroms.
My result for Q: 8.68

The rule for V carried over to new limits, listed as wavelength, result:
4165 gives 9.04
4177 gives 9.34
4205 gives 10.8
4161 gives 10.4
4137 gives 11.2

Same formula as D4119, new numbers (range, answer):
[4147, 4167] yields 9.65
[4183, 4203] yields 10.2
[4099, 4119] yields 9.79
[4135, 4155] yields 9.6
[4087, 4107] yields 9.84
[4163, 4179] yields 9.82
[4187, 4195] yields 10.9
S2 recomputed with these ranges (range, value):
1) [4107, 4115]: 10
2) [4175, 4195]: 10.3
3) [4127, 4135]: 9.45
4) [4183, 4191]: 10.5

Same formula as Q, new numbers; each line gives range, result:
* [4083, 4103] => 8.4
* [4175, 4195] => 9.34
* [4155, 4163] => 10.4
